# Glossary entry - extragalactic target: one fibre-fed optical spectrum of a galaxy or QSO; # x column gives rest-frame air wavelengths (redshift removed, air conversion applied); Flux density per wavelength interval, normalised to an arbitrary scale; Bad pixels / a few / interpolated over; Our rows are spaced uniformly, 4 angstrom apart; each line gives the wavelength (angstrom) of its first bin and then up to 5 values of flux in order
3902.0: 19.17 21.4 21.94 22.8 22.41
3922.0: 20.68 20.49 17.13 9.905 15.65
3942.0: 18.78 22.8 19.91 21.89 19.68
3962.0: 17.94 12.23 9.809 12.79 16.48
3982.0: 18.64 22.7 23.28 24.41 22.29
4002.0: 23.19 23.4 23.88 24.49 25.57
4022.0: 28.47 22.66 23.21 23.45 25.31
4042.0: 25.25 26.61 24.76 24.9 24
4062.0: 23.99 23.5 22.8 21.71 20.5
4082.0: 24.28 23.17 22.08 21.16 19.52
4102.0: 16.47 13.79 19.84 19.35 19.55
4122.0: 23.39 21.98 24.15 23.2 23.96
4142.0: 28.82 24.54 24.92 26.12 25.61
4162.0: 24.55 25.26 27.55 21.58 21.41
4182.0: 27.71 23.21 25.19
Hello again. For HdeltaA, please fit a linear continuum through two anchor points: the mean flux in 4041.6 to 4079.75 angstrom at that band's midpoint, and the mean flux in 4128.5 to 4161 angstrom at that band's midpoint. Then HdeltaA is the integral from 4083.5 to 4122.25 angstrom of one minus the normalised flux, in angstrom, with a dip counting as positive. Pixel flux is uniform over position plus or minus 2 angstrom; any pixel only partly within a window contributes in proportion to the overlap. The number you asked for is 7.5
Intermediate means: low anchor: 23.8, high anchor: 25.2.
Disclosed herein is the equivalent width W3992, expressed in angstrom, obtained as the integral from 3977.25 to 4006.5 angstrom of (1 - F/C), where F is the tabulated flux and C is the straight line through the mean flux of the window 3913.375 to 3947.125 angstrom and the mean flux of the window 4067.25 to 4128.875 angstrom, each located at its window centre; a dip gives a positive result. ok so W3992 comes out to -3.7 angstrom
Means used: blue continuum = 18.7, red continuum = 20.7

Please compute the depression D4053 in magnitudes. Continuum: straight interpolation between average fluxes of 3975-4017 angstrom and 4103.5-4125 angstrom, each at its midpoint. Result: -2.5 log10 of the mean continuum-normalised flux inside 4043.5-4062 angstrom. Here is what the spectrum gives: -0.20 mag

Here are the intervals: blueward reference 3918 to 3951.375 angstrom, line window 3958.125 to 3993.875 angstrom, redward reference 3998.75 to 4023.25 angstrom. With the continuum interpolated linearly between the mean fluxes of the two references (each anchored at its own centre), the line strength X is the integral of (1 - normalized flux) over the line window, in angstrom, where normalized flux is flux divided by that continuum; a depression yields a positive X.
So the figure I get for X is 7.47 angstrom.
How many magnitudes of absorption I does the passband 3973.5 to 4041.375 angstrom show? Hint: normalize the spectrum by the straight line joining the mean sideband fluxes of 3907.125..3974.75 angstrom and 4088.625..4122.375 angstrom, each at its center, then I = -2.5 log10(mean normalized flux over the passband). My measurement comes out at -0.22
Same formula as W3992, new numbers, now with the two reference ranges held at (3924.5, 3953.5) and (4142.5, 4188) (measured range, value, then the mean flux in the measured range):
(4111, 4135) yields 1.9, 21.8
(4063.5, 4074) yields -0.5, 22.9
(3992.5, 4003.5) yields -1.9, 23.3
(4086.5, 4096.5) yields 0.4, 21.7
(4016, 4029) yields -3.1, 25.4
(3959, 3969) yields 2.0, 15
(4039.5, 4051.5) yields -2.4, 25.6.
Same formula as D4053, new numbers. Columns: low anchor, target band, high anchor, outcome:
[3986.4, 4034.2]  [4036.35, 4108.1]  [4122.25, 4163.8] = 0.089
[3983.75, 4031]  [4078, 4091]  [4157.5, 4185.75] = 0.066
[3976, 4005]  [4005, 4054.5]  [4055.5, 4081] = -0.117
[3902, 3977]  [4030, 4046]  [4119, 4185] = -0.168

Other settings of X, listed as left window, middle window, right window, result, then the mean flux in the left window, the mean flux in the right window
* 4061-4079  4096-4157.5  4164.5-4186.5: 4.12 angstrom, 22.5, 24.5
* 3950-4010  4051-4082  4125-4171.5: -1.24 angstrom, 19.4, 25.1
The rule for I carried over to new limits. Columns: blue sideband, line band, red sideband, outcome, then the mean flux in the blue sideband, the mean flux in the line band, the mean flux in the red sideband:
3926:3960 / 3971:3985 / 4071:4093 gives 0.207 mag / 18.4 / 16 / 22.3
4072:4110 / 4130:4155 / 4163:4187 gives -0.102 mag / 20.3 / 25.1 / 24.5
